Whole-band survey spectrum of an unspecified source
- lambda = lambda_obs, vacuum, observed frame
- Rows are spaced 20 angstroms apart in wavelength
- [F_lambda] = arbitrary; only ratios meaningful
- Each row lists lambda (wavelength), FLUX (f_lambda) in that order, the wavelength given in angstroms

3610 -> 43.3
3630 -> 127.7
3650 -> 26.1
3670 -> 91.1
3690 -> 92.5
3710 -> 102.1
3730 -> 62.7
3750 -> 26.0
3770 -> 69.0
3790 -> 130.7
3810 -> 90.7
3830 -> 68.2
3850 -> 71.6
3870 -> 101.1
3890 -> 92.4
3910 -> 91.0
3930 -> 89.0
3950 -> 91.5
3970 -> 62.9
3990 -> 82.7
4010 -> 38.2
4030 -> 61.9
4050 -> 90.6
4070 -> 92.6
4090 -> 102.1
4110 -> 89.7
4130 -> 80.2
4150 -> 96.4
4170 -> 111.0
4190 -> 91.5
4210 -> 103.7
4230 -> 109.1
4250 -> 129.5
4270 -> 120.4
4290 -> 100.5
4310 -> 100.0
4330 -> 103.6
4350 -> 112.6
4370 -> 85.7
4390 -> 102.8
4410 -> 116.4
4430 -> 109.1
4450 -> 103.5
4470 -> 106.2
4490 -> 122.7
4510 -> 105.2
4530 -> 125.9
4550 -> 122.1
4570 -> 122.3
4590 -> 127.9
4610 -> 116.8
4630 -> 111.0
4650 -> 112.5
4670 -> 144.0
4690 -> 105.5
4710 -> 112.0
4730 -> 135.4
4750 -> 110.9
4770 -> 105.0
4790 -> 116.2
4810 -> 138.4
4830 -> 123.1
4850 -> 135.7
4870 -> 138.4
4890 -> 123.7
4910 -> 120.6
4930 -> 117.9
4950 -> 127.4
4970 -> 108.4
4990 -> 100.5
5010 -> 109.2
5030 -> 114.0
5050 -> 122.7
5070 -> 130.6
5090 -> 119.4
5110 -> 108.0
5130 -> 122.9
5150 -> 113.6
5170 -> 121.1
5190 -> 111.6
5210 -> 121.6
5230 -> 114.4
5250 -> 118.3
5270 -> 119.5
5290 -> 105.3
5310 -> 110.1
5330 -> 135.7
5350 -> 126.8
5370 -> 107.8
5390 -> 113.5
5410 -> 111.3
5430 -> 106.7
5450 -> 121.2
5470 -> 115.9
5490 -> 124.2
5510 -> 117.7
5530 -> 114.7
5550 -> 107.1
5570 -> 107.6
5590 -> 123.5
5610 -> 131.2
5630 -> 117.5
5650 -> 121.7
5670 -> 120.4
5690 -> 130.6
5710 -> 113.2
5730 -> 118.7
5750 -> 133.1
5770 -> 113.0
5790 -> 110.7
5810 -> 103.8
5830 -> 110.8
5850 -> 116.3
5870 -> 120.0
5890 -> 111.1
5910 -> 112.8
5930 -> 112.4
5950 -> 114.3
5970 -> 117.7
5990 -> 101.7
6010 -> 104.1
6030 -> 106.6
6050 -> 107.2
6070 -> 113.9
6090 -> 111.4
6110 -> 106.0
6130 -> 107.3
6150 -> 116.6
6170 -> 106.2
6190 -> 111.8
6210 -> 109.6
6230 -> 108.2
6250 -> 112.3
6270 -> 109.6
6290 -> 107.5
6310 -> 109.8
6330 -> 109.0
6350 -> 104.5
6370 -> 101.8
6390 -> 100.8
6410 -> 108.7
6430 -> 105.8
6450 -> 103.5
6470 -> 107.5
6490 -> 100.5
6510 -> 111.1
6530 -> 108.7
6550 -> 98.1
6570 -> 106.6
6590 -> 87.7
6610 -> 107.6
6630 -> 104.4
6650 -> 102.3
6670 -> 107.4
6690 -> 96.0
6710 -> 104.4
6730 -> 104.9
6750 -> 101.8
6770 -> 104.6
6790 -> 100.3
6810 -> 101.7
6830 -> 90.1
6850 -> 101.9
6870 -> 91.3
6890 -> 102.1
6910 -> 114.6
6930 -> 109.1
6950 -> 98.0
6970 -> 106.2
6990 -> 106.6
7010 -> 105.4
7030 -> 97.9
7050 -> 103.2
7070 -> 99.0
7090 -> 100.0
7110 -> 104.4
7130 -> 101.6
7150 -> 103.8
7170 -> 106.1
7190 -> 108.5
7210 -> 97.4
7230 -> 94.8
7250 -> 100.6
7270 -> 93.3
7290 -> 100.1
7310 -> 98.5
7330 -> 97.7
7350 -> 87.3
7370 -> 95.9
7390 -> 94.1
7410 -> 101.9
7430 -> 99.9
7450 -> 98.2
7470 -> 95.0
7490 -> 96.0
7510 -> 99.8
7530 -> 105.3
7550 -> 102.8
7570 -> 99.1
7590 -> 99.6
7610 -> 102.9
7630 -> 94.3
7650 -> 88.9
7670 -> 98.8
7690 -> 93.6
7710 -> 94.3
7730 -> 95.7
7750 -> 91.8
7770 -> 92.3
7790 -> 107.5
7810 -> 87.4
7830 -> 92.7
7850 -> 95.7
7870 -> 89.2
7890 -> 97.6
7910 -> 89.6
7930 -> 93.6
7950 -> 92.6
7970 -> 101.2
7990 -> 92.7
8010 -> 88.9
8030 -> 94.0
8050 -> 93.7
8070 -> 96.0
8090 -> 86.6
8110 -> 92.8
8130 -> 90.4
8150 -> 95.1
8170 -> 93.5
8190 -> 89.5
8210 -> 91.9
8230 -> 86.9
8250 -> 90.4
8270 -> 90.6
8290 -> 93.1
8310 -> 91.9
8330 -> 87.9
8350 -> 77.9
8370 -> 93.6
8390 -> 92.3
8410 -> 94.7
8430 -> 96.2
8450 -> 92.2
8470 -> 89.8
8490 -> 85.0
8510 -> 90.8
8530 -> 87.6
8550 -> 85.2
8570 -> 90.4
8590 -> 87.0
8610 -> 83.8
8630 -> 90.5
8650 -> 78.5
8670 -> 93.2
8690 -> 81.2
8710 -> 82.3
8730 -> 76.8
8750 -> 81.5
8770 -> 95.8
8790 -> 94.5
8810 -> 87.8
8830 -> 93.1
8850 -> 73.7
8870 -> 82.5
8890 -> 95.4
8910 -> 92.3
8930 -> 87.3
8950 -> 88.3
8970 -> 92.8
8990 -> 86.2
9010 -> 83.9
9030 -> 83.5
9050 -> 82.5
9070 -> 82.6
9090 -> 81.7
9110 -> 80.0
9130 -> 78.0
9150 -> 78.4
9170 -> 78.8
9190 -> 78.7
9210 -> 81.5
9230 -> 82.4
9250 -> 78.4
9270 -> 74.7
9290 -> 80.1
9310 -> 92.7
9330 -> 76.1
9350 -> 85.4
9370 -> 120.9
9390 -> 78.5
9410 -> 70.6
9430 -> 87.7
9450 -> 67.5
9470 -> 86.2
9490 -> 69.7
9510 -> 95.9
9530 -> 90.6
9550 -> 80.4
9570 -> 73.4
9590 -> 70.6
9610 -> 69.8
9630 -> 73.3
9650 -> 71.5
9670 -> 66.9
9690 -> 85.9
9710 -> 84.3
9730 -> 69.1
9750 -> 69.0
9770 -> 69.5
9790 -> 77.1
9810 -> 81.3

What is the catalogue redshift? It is 0.021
